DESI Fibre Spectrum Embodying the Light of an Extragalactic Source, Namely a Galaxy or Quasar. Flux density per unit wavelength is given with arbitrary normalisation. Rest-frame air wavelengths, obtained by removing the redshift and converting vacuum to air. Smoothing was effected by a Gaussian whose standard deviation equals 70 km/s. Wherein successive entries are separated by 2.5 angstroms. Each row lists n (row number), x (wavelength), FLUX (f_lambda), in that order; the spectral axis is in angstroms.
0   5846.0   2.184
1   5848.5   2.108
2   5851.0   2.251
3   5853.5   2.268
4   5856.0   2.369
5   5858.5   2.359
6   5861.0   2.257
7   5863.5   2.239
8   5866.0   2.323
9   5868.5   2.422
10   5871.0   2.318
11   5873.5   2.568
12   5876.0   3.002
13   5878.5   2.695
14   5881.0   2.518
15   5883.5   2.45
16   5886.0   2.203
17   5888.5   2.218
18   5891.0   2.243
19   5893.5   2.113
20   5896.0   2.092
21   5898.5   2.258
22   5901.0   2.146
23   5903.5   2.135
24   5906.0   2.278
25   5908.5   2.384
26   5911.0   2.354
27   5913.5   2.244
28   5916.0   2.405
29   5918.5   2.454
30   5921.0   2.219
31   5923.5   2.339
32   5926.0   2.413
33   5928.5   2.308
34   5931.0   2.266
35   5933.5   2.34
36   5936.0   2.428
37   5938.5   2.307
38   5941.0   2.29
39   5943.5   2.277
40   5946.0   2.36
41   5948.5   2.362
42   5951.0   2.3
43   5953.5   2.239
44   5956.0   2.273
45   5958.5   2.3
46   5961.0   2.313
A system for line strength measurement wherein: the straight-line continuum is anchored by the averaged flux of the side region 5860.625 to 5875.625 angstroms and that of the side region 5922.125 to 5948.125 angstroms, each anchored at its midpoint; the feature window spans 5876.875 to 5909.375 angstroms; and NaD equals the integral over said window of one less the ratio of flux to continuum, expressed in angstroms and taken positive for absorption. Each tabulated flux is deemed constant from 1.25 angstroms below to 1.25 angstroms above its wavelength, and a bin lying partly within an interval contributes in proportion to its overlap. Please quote 1.1 angstroms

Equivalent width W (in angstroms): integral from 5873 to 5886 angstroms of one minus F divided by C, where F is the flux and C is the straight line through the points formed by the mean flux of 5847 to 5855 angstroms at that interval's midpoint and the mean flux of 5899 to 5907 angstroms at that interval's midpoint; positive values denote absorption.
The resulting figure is -2.4 angstroms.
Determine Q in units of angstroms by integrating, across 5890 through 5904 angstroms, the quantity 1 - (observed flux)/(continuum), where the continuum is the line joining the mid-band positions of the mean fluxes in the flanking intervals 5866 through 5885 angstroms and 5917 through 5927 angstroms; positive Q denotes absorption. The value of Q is 1.67 angstroms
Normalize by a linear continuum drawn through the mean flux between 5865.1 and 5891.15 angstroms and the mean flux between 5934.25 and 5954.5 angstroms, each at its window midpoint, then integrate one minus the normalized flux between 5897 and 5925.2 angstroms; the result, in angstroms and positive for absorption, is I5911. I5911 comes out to 1.17 angstroms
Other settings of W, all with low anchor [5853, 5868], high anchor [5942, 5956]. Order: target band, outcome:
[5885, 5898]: 0.7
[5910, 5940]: -0.4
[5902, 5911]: 0.1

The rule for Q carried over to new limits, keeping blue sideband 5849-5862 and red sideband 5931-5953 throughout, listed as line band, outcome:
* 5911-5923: -0.1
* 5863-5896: -1.4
